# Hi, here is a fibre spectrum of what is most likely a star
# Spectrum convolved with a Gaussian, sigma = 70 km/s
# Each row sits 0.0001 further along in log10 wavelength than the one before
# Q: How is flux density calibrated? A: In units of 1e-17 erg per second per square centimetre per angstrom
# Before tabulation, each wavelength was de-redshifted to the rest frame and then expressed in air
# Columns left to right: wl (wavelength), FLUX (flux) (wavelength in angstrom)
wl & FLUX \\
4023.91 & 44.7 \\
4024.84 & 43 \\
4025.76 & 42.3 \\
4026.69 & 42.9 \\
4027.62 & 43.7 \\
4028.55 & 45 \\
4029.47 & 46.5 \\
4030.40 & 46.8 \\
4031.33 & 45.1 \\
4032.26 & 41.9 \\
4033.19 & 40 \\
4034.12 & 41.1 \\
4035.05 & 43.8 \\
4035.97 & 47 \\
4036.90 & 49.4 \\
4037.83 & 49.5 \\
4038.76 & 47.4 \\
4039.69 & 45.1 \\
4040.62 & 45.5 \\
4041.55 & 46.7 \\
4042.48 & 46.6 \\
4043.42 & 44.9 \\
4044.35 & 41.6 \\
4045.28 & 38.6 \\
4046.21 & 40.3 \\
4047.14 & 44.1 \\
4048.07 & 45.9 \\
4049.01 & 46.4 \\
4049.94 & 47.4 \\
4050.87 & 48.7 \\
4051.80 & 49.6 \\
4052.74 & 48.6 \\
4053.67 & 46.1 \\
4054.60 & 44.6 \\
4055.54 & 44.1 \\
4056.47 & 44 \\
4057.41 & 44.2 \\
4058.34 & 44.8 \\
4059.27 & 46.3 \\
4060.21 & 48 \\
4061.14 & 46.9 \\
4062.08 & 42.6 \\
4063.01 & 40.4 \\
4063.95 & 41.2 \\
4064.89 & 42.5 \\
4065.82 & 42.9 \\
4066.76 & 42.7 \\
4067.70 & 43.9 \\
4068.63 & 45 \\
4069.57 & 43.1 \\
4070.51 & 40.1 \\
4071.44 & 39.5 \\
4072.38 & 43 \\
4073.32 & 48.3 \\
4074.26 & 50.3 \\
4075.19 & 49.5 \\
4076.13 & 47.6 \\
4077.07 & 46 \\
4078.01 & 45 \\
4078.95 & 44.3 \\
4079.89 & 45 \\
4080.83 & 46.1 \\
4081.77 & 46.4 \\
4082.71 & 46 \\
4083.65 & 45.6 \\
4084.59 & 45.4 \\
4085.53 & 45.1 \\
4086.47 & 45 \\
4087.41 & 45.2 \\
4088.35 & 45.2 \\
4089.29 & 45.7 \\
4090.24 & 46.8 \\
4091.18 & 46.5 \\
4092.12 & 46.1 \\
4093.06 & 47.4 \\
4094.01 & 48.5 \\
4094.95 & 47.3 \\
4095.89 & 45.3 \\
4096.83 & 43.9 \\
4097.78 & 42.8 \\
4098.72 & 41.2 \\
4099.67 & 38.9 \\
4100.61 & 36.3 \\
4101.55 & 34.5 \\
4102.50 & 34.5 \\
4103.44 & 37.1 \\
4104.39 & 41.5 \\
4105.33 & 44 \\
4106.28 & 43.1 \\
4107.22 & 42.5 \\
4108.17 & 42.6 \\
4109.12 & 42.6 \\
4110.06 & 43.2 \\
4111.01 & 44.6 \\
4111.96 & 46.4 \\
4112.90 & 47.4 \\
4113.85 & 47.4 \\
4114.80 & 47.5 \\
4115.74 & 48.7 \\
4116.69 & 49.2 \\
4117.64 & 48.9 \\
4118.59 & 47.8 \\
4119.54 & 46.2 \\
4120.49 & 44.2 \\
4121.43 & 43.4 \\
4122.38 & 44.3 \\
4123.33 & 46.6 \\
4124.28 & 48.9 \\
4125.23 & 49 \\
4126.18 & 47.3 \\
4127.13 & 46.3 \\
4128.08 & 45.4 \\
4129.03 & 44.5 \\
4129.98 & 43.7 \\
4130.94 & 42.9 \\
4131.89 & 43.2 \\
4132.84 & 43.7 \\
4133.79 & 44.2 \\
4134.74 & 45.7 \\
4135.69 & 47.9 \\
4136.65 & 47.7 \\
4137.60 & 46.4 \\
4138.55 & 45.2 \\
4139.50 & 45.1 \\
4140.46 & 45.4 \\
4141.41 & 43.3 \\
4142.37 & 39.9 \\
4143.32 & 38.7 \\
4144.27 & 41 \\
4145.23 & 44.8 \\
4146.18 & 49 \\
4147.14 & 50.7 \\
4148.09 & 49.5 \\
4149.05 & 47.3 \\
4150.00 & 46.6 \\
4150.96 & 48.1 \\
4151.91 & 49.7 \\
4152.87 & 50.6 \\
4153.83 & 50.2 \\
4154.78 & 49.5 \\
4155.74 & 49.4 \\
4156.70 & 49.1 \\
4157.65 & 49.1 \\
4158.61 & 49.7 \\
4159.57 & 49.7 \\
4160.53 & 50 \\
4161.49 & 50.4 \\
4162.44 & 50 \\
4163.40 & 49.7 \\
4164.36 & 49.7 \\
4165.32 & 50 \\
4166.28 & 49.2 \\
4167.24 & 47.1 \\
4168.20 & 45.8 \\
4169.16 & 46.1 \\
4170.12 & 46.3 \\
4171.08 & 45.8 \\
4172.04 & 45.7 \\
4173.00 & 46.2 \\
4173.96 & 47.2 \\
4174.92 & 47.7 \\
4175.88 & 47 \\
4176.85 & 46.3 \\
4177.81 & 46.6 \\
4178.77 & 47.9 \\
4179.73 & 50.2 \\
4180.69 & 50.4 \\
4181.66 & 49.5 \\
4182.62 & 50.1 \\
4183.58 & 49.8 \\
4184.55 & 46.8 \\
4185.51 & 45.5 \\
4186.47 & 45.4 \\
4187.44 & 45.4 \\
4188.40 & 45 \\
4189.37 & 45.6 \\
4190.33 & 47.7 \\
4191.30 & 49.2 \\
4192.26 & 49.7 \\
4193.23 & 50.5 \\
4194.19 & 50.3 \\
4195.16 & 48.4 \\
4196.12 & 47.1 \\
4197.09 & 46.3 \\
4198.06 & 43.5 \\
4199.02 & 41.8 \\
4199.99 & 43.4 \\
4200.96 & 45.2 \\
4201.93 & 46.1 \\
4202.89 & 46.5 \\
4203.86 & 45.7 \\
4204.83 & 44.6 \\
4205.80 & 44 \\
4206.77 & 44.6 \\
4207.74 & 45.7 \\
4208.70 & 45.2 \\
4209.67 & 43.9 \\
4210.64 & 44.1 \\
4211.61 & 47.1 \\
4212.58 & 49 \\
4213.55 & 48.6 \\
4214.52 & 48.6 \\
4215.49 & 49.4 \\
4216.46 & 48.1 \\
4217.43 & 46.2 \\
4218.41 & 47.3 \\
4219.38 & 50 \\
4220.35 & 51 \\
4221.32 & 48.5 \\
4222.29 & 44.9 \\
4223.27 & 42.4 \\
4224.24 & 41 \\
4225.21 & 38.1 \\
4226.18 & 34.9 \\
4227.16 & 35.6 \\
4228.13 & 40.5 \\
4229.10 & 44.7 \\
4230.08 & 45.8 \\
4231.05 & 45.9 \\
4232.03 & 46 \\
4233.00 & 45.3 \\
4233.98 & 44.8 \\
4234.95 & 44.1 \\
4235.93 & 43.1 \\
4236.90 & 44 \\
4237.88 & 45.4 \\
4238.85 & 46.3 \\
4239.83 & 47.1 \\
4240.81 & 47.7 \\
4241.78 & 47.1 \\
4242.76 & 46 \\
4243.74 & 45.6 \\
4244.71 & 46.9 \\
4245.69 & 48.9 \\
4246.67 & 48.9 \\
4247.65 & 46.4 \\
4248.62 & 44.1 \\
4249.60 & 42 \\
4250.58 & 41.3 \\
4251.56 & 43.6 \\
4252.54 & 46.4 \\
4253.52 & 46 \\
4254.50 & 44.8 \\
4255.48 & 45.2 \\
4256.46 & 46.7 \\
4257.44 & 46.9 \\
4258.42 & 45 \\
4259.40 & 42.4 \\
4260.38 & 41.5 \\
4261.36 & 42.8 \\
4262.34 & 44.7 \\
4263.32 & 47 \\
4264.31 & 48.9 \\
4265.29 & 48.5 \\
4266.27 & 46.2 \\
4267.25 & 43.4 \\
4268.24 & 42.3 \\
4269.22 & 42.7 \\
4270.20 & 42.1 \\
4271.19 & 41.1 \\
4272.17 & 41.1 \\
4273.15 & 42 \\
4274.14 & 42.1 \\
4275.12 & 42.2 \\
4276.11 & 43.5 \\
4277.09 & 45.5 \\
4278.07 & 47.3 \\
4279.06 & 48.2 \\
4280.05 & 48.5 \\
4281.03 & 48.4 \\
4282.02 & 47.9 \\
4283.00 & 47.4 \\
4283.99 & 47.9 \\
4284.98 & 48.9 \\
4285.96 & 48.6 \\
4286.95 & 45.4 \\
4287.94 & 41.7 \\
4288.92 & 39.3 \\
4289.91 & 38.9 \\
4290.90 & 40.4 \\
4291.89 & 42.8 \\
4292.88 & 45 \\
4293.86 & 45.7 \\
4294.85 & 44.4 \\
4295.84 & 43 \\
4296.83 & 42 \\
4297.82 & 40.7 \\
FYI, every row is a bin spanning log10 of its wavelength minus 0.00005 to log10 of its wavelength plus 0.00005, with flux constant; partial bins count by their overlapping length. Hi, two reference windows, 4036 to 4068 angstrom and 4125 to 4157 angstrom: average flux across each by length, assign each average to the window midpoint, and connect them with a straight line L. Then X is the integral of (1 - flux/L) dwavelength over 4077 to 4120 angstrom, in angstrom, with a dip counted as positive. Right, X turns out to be 1.1 angstrom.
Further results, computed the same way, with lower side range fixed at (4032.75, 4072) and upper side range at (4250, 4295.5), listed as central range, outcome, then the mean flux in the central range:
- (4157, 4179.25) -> -1.7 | 48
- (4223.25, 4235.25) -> 0.6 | 42.2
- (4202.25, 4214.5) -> -0.3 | 45.9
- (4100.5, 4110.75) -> 1.0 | 40.4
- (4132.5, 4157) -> -1.1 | 46.5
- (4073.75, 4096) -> -0.9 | 46.3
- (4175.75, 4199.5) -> -1.5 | 47.4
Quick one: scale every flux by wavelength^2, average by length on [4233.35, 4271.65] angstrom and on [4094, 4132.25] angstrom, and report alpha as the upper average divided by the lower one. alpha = 1.09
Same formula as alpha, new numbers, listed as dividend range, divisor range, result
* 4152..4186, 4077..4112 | 1.15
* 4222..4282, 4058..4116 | 1.09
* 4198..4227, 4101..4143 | 1.06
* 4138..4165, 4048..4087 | 1.10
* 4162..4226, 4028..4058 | 1.11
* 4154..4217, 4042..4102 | 1.12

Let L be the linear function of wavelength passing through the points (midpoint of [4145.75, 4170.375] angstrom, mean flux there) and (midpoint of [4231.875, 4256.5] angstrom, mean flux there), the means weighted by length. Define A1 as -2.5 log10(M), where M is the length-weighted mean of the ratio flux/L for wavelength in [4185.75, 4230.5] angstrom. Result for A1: 0.03 mag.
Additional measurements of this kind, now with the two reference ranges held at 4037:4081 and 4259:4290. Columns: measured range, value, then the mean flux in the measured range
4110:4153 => -0.03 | 46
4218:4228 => 0.04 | 43.3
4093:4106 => 0.09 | 41.5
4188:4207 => -0.03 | 46.3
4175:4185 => -0.08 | 48.4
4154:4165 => -0.11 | 49.7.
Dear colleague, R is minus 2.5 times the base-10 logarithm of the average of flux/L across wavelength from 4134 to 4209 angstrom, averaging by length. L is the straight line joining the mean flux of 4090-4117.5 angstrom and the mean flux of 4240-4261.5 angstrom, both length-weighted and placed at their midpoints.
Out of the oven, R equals -0.06 mag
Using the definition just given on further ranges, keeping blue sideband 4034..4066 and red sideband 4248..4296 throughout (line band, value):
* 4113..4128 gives -0.05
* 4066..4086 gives 0.00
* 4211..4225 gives -0.06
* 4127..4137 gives 0.00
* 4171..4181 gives -0.06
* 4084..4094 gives -0.02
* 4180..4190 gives -0.06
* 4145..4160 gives -0.10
